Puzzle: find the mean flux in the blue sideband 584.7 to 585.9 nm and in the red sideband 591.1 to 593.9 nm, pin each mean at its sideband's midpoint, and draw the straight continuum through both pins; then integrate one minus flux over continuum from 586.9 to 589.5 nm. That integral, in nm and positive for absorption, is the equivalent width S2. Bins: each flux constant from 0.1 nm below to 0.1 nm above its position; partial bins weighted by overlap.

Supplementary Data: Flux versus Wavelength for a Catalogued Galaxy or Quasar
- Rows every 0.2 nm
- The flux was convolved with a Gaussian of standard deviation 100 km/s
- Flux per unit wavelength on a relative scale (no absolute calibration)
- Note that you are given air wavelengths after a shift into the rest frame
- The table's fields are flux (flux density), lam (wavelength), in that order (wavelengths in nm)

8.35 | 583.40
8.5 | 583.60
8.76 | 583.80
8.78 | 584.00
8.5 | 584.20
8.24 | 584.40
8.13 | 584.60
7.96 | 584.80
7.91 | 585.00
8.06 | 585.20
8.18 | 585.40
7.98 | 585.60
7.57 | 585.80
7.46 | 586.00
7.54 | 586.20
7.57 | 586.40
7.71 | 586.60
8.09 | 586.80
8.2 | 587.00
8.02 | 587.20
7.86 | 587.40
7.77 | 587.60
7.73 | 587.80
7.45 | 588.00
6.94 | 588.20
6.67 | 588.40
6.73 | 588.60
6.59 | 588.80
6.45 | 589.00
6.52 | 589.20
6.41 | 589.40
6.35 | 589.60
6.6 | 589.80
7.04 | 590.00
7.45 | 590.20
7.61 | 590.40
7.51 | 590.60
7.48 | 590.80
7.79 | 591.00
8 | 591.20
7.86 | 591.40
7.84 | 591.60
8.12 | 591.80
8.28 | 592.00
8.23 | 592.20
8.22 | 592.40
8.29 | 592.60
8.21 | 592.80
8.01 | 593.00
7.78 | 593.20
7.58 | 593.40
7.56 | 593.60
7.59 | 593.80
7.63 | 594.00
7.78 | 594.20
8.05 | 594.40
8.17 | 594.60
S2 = 0.25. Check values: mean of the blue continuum 7.94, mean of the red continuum 7.97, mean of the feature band 7.18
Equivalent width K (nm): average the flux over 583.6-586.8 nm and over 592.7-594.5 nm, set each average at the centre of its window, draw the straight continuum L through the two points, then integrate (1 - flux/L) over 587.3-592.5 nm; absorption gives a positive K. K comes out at 0.35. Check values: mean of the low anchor 8.04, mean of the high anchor 7.8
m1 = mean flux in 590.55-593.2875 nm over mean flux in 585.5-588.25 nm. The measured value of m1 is 1.0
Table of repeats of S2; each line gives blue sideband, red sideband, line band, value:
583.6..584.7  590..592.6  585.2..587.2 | 0.11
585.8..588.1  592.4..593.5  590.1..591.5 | 0.04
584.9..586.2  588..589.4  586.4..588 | -0.14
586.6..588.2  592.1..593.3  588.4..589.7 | 0.23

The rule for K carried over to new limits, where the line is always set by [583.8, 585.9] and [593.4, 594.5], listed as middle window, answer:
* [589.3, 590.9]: 0.171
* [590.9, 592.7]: -0.059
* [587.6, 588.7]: 0.115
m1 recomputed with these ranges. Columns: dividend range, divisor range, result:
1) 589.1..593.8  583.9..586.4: 0.95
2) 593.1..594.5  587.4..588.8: 1.07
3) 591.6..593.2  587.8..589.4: 1.20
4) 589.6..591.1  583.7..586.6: 0.91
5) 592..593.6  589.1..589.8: 1.24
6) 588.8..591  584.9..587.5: 0.89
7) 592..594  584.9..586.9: 1.02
